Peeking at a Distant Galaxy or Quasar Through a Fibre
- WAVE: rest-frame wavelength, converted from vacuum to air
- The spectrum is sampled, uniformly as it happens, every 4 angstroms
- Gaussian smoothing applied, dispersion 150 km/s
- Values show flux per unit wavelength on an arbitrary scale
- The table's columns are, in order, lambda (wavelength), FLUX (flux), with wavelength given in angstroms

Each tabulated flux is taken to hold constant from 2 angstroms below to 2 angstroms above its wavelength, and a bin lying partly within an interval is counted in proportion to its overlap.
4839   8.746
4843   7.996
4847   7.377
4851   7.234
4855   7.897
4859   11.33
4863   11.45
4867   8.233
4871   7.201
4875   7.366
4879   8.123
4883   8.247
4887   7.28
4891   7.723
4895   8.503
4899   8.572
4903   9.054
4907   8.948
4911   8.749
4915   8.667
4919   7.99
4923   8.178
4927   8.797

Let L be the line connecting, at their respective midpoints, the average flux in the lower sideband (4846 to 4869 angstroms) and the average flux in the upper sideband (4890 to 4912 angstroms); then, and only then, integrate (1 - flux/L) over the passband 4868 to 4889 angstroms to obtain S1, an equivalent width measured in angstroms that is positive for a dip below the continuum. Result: 2.72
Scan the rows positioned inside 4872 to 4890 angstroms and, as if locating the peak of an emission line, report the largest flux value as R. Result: 8.247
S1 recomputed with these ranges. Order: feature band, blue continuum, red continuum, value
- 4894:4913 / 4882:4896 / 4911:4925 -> -1.6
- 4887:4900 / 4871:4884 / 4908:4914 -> 0.3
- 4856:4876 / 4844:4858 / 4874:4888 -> -3.4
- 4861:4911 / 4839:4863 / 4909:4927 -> 0.8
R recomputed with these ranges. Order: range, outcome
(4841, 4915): 11.45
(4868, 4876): 7.366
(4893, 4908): 9.054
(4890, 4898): 8.503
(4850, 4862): 11.33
